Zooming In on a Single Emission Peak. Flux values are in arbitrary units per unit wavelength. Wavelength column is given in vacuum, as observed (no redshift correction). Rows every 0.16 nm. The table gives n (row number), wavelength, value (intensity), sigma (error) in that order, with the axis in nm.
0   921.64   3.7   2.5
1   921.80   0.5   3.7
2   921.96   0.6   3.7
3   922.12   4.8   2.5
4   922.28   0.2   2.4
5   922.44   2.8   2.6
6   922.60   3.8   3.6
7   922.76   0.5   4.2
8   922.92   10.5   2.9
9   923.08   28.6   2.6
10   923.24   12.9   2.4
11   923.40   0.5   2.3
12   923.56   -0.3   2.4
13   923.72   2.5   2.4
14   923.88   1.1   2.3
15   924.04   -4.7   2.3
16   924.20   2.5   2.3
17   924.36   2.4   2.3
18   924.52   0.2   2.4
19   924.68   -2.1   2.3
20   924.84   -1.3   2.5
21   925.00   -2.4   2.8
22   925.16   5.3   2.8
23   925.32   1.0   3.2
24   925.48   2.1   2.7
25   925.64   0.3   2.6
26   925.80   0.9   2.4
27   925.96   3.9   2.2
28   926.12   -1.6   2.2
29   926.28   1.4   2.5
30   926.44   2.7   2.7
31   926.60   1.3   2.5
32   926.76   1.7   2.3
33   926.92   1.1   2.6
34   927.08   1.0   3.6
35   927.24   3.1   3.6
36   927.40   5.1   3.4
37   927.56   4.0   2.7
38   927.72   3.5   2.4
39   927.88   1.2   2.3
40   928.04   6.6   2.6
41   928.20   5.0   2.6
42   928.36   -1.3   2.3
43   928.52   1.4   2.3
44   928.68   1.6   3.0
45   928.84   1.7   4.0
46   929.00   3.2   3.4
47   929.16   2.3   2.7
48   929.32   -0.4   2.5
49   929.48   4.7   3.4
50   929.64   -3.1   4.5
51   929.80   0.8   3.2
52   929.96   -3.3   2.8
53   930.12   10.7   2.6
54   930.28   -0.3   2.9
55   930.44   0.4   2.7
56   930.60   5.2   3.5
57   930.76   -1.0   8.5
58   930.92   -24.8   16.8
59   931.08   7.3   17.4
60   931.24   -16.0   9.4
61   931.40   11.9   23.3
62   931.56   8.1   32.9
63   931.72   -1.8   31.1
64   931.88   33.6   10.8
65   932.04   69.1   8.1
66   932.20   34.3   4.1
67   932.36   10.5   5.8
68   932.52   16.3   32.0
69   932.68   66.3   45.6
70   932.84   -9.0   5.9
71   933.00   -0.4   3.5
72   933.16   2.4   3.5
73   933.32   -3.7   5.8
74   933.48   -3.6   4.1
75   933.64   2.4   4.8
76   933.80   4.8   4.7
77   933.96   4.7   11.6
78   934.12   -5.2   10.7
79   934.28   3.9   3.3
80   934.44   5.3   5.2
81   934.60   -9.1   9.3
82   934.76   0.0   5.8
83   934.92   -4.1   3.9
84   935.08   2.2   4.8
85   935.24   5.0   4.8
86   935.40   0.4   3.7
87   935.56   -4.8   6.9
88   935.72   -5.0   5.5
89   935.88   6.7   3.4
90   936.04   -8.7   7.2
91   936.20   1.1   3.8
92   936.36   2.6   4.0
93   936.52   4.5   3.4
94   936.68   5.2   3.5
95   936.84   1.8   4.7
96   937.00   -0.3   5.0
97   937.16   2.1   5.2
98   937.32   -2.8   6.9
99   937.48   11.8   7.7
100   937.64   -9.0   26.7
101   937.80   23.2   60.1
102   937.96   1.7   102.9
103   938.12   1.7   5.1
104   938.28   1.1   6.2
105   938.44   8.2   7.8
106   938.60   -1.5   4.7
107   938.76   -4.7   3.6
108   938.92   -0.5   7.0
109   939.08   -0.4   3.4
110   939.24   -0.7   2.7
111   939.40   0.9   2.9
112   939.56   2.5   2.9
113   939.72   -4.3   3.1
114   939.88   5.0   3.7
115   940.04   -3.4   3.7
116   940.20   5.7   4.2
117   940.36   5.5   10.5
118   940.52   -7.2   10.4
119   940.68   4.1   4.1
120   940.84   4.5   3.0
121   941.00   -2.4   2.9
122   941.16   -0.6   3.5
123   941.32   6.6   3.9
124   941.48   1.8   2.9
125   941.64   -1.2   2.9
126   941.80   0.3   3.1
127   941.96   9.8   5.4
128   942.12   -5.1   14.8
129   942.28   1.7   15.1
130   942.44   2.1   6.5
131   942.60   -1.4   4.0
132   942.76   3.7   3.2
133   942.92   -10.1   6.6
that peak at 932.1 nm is [O III]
